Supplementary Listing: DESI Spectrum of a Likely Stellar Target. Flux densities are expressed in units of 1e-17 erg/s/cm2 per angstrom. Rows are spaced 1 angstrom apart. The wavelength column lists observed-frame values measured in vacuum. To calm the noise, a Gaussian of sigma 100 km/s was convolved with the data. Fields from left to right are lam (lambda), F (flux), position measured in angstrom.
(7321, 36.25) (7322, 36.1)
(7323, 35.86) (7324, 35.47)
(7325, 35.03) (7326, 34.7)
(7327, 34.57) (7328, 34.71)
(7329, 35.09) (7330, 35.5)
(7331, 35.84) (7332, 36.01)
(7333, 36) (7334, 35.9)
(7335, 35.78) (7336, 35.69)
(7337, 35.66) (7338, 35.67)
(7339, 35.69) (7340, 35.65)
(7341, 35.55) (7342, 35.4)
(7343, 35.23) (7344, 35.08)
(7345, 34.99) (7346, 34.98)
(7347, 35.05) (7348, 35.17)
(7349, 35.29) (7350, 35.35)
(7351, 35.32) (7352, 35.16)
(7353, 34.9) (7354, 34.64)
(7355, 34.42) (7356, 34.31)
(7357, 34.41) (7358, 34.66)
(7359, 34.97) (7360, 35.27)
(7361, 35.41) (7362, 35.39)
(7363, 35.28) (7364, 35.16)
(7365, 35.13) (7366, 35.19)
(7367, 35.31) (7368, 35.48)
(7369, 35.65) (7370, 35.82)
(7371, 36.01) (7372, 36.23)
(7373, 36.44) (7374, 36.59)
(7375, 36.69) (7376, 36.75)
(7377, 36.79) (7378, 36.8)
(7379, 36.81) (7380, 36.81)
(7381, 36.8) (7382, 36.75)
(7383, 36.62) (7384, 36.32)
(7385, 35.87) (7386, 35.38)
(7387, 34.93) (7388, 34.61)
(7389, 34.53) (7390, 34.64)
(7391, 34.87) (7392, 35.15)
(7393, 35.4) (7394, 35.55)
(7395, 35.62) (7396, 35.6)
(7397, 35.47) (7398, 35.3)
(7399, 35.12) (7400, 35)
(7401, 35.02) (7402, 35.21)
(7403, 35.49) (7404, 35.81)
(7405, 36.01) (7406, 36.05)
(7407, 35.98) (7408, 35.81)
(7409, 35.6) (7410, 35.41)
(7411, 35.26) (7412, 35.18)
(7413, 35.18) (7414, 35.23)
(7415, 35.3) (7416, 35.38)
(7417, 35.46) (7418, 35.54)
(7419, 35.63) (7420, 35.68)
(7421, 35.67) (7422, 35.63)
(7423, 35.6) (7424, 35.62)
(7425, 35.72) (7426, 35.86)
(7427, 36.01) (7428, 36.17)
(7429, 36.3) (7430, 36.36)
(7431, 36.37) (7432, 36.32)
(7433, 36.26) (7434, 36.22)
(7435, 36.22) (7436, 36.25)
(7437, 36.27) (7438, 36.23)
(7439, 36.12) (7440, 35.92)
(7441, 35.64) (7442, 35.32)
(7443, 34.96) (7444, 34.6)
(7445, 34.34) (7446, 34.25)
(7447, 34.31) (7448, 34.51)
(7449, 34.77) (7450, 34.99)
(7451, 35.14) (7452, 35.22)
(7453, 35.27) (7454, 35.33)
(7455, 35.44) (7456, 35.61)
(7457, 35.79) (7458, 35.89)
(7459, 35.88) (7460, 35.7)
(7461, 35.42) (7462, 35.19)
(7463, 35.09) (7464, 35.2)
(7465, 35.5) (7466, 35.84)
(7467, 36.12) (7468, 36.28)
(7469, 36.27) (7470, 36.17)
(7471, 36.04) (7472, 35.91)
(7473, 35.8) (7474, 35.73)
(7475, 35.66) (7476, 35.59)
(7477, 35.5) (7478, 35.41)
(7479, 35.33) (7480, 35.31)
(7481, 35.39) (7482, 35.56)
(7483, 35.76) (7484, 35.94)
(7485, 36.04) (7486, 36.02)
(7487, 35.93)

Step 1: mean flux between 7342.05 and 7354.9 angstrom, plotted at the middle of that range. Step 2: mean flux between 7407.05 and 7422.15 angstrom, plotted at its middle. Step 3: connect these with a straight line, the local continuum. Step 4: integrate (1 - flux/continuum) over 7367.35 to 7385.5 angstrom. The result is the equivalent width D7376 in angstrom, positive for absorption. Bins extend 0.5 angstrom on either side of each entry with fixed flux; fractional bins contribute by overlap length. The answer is -0.6 angstrom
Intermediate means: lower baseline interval 35.1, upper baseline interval 35.5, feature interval 36.4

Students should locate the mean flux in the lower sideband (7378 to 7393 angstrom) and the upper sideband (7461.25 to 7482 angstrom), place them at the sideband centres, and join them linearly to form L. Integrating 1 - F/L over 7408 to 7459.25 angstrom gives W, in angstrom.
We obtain 0.2 angstrom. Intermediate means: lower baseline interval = 35.7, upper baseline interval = 35.7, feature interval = 35.6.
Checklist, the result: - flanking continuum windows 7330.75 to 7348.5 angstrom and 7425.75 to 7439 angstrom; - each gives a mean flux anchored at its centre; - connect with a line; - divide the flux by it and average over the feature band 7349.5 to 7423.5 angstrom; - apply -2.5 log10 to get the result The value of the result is 0.01 mag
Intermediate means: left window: 35.5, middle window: 35.5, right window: 36.2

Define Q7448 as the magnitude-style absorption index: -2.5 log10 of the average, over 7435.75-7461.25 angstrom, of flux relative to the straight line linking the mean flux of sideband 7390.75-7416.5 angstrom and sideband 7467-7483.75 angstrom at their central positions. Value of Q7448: 0.01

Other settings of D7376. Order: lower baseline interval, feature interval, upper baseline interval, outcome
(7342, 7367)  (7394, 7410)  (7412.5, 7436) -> 0.02 angstrom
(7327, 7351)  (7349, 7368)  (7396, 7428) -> 0.23 angstrom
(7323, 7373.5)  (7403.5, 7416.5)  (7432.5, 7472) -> -0.04 angstrom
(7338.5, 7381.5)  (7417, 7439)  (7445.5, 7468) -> -0.38 angstrom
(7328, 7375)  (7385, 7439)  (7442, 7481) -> -0.31 angstrom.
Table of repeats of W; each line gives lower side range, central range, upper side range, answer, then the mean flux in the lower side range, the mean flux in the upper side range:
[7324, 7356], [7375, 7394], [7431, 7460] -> -0.3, 35.3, 35.5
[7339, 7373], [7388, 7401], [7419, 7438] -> 0.2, 35.2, 36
